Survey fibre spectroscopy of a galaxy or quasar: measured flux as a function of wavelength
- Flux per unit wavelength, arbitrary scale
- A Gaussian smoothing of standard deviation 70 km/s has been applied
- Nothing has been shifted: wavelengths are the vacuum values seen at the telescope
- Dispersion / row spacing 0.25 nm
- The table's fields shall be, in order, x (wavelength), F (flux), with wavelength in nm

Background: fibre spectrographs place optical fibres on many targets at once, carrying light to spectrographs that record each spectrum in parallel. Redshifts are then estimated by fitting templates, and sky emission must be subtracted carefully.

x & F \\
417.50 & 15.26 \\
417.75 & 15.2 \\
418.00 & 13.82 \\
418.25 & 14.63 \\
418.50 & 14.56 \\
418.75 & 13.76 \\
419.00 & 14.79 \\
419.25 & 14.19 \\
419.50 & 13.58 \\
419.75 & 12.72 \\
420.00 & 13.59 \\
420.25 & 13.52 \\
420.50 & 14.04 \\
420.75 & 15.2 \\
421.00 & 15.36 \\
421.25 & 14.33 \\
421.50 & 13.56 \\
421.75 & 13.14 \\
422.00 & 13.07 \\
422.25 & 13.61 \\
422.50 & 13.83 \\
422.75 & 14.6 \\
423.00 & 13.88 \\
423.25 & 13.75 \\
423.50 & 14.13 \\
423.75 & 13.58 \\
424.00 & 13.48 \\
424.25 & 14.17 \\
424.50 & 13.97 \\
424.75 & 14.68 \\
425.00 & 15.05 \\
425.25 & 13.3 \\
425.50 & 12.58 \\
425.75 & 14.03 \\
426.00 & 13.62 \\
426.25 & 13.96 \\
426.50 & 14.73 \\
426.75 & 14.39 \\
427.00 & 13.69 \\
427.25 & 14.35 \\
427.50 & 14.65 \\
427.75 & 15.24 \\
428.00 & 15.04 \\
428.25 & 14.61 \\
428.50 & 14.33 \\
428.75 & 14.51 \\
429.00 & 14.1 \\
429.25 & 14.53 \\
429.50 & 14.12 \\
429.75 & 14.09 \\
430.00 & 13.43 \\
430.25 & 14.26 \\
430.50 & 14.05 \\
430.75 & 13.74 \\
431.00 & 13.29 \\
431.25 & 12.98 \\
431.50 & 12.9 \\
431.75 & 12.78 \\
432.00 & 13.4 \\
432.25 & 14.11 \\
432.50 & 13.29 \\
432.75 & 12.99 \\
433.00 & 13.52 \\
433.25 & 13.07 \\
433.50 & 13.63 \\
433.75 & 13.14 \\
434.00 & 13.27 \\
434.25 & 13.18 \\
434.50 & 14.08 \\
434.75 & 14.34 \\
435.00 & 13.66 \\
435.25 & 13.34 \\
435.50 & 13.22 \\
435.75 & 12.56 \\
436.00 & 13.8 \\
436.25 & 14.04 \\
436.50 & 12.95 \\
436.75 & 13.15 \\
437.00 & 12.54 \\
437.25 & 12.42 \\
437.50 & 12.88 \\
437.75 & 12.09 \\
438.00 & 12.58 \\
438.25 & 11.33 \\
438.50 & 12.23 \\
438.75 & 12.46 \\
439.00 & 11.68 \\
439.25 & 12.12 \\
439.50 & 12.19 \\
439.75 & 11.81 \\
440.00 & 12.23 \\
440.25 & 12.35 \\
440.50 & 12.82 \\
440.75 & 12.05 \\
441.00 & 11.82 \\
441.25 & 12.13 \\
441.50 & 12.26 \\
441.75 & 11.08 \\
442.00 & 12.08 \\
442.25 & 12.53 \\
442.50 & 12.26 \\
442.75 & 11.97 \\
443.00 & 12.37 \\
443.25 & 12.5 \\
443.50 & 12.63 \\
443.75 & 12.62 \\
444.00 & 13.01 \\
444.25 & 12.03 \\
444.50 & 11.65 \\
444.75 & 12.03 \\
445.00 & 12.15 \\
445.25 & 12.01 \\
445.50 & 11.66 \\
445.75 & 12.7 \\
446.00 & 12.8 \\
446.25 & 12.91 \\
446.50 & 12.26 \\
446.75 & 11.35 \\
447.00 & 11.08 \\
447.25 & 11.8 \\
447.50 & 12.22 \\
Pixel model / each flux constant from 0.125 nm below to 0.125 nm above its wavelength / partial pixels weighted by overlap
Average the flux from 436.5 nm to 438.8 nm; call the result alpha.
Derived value 12.4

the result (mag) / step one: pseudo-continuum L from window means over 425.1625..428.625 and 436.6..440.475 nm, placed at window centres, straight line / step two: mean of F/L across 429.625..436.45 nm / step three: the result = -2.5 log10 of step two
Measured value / -0.025 mag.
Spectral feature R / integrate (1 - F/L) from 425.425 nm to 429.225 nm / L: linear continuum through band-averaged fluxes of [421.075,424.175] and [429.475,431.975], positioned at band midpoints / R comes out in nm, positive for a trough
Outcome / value -0.18 nm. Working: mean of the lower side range 13.8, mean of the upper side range 13.5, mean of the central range 14.3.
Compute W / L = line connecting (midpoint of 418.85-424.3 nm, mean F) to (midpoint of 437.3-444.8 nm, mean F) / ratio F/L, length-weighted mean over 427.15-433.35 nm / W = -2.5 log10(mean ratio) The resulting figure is -0.060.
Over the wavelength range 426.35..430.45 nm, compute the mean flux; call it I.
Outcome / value 14.4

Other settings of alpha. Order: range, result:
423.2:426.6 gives 13.9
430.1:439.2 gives 13.1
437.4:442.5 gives 12.1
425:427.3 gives 13.9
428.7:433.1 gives 13.7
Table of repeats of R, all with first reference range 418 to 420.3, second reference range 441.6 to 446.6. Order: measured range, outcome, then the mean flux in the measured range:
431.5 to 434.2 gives -0.058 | 13.3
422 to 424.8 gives -0.054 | 13.9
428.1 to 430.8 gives -0.191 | 14.2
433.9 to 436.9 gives -0.143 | 13.5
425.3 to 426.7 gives -0.033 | 13.8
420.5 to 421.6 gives -0.061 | 14.6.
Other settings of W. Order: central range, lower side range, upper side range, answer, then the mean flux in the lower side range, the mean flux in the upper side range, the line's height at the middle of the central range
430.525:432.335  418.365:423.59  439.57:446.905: -0.016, 14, 12.2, 13.1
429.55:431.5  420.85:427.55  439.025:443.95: -0.026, 14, 12.2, 13.3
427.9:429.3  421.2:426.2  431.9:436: -0.068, 13.8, 13.4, 13.6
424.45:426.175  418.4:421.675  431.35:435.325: -0.006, 14.1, 13.4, 13.8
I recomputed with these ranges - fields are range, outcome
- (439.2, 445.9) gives 12.2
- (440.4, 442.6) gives 12.1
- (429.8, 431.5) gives 13.6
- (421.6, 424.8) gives 13.8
